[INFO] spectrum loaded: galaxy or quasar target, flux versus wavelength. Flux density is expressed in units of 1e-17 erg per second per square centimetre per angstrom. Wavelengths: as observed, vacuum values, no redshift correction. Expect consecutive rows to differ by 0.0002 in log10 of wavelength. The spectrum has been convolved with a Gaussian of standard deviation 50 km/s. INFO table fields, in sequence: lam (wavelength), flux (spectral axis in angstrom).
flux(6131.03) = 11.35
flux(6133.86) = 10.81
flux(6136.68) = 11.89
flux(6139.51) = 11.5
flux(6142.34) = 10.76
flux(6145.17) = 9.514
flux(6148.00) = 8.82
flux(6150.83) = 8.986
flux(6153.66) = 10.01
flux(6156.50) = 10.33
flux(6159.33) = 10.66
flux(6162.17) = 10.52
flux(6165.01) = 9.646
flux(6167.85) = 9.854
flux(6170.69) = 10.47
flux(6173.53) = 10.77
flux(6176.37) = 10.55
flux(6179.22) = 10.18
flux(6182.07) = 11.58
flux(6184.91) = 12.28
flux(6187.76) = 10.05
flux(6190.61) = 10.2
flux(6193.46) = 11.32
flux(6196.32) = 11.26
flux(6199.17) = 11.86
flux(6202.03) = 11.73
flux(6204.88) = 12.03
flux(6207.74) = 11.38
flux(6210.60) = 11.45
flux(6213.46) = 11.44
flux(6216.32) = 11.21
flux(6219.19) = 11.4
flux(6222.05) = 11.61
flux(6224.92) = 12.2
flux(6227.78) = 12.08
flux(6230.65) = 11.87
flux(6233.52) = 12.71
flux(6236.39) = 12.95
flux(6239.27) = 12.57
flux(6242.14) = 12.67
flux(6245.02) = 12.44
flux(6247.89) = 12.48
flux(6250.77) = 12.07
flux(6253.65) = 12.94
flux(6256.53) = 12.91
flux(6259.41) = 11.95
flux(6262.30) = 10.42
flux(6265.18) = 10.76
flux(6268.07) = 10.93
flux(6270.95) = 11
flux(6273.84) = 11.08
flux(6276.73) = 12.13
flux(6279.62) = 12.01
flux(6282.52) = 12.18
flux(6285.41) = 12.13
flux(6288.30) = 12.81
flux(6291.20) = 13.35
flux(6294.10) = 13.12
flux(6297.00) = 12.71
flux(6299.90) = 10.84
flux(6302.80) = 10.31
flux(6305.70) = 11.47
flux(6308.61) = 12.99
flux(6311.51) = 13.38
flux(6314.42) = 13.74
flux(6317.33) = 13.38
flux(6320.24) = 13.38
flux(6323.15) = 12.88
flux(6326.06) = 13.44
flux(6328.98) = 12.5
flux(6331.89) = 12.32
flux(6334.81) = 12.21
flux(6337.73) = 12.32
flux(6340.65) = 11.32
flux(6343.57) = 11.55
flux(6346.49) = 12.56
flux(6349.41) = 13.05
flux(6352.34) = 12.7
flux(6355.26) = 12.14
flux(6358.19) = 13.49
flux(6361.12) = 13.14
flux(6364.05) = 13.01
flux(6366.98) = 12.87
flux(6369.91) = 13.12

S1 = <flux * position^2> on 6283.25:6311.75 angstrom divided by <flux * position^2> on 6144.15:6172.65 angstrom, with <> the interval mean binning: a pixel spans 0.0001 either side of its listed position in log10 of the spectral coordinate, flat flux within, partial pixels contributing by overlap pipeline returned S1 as 1.3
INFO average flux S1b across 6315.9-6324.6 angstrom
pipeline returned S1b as 13.2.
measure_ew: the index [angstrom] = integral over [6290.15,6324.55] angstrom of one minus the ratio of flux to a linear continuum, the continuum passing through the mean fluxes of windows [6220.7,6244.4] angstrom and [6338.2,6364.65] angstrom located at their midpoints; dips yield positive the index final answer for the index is -0.4 angstrom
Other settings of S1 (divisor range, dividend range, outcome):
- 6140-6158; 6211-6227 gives 1.21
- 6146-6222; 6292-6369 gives 1.22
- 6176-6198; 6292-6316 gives 1.17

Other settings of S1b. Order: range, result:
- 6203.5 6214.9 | 11.6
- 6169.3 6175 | 10.6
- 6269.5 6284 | 11.7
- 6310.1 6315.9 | 13.6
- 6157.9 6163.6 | 10.6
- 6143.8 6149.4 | 9.17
